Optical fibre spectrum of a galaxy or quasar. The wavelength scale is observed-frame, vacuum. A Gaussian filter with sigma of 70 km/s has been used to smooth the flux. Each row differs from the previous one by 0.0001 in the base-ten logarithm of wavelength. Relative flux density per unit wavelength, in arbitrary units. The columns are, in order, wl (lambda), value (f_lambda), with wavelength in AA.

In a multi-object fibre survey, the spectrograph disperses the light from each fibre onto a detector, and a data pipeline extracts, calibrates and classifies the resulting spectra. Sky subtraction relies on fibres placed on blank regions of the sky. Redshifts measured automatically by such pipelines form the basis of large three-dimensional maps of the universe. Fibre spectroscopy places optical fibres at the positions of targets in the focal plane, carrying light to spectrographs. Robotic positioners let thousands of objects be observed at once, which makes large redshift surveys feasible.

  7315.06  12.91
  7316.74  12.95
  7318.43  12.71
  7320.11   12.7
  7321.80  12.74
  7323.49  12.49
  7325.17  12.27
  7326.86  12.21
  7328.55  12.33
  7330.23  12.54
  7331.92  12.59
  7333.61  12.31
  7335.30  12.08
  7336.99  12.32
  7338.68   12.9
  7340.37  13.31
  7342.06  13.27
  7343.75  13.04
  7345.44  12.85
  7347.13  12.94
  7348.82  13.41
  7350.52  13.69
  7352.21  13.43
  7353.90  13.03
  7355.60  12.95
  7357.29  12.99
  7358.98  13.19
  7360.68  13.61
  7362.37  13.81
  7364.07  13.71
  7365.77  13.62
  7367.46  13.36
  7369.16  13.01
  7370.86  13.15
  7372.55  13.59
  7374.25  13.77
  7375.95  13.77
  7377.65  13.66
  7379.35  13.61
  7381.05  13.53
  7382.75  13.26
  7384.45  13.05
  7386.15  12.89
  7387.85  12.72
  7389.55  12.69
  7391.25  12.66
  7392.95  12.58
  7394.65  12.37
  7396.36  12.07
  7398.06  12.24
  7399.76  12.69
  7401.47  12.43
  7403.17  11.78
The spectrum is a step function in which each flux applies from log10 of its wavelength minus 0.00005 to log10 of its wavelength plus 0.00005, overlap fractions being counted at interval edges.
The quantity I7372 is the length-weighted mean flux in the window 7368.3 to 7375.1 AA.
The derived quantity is 13.4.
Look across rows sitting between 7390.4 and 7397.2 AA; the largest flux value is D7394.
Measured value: 12.66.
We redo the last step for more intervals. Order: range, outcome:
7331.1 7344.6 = 13.31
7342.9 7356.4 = 13.69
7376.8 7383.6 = 13.66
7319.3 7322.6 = 12.74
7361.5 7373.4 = 13.81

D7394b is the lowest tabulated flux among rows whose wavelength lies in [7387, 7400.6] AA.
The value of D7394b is 12.07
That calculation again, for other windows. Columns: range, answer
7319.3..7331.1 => 12.21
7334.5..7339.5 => 12.08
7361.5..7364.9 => 13.71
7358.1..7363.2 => 13.19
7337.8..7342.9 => 12.9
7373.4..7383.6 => 13.26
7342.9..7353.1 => 12.85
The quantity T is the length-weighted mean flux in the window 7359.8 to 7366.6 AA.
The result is 13.7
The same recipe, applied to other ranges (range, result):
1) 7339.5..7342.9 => 13.3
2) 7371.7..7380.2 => 13.7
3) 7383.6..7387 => 13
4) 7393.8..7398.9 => 12.2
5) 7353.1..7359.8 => 13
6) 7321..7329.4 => 12.4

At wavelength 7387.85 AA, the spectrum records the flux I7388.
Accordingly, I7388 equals 12.72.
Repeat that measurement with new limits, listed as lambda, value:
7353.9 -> 13.03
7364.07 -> 13.71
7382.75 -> 13.26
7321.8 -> 12.74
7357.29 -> 12.99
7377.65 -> 13.66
